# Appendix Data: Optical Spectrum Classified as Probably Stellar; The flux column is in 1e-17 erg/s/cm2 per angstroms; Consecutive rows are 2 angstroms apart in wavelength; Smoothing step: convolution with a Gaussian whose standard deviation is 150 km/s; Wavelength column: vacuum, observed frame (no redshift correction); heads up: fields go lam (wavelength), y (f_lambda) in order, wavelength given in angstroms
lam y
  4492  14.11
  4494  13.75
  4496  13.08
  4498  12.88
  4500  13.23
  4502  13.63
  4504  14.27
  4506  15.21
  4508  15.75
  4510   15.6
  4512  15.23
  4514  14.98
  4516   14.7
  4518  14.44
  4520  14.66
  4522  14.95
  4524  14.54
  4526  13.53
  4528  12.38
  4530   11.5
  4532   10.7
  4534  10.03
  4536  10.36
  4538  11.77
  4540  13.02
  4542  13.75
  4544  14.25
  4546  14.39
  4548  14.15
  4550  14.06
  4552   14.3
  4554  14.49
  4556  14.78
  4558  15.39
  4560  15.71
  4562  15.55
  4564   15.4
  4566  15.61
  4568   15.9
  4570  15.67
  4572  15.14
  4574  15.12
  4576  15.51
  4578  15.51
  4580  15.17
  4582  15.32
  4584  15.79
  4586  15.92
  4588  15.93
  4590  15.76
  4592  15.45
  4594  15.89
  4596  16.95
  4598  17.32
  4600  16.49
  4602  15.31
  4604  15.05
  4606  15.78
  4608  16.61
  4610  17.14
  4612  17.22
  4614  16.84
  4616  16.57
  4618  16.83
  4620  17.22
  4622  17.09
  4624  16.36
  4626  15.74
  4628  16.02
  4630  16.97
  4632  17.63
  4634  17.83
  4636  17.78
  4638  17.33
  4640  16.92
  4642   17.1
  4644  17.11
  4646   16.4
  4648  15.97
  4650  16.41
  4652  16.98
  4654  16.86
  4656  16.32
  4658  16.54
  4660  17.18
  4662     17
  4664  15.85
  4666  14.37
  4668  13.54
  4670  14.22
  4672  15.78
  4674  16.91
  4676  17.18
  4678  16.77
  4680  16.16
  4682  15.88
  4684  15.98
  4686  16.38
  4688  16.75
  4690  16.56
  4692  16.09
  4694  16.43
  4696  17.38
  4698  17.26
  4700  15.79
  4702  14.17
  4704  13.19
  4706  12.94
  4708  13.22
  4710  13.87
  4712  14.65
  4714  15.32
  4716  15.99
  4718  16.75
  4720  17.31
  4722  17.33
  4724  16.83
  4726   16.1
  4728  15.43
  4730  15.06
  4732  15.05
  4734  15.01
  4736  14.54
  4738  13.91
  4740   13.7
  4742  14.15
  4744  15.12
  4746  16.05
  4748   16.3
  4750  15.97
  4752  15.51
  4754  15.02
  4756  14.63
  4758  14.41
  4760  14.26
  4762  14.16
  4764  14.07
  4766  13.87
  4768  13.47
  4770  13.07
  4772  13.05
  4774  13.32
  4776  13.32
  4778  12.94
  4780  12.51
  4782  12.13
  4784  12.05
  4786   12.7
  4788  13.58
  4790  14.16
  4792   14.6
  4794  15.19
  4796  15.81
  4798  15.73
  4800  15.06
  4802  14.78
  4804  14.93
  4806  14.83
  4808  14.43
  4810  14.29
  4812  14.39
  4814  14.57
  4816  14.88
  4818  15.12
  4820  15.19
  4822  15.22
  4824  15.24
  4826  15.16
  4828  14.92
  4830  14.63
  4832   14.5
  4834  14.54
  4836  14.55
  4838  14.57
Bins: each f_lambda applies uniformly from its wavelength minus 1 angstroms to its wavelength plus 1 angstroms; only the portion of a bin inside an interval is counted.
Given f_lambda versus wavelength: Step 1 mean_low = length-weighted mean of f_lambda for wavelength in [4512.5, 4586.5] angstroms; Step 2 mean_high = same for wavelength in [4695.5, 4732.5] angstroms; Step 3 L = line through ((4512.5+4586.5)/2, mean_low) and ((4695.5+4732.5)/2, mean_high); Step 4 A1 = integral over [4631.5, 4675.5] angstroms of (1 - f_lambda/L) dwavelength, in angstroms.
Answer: -4.2 angstroms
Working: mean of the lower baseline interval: 14.3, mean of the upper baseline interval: 15.4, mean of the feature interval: 16.5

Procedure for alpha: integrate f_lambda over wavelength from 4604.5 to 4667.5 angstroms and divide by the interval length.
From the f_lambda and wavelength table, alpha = 16.7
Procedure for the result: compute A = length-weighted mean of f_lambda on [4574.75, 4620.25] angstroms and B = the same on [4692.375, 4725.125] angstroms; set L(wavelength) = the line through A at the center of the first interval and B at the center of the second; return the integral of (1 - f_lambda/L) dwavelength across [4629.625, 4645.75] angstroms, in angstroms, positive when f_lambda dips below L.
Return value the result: -1.40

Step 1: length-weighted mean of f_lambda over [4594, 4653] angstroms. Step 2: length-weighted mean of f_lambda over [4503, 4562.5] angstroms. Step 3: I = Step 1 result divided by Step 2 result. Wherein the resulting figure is 1.20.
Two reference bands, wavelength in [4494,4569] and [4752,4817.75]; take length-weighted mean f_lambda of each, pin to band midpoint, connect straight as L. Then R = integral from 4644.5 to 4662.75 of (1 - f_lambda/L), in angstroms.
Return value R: -3.4 angstroms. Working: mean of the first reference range 14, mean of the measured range 16.6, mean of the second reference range 14.1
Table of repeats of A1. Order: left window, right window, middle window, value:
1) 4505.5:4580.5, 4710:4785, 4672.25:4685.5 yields -1.7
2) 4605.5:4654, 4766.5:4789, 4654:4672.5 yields 0.3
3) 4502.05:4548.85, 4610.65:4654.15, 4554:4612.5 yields -1.4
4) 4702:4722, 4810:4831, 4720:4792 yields 2.4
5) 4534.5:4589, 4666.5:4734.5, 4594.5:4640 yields -4.9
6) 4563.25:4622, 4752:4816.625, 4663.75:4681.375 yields -0.5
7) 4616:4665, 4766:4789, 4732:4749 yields -1.0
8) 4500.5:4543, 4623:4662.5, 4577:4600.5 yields -0.9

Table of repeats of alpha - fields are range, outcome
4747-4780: 14.2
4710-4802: 14.6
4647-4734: 15.8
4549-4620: 15.8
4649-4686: 16.1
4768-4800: 13.7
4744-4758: 15.5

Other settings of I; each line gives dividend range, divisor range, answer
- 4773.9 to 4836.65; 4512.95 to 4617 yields 0.97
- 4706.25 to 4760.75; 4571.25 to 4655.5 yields 0.93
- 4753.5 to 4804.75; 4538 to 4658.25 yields 0.88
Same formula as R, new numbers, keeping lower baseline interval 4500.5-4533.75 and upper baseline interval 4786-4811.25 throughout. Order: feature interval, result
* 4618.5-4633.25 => -2.54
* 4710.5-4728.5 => -2.03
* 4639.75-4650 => -1.66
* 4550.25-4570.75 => -1.60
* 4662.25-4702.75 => -4.45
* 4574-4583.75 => -0.83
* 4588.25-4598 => -1.33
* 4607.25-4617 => -1.80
